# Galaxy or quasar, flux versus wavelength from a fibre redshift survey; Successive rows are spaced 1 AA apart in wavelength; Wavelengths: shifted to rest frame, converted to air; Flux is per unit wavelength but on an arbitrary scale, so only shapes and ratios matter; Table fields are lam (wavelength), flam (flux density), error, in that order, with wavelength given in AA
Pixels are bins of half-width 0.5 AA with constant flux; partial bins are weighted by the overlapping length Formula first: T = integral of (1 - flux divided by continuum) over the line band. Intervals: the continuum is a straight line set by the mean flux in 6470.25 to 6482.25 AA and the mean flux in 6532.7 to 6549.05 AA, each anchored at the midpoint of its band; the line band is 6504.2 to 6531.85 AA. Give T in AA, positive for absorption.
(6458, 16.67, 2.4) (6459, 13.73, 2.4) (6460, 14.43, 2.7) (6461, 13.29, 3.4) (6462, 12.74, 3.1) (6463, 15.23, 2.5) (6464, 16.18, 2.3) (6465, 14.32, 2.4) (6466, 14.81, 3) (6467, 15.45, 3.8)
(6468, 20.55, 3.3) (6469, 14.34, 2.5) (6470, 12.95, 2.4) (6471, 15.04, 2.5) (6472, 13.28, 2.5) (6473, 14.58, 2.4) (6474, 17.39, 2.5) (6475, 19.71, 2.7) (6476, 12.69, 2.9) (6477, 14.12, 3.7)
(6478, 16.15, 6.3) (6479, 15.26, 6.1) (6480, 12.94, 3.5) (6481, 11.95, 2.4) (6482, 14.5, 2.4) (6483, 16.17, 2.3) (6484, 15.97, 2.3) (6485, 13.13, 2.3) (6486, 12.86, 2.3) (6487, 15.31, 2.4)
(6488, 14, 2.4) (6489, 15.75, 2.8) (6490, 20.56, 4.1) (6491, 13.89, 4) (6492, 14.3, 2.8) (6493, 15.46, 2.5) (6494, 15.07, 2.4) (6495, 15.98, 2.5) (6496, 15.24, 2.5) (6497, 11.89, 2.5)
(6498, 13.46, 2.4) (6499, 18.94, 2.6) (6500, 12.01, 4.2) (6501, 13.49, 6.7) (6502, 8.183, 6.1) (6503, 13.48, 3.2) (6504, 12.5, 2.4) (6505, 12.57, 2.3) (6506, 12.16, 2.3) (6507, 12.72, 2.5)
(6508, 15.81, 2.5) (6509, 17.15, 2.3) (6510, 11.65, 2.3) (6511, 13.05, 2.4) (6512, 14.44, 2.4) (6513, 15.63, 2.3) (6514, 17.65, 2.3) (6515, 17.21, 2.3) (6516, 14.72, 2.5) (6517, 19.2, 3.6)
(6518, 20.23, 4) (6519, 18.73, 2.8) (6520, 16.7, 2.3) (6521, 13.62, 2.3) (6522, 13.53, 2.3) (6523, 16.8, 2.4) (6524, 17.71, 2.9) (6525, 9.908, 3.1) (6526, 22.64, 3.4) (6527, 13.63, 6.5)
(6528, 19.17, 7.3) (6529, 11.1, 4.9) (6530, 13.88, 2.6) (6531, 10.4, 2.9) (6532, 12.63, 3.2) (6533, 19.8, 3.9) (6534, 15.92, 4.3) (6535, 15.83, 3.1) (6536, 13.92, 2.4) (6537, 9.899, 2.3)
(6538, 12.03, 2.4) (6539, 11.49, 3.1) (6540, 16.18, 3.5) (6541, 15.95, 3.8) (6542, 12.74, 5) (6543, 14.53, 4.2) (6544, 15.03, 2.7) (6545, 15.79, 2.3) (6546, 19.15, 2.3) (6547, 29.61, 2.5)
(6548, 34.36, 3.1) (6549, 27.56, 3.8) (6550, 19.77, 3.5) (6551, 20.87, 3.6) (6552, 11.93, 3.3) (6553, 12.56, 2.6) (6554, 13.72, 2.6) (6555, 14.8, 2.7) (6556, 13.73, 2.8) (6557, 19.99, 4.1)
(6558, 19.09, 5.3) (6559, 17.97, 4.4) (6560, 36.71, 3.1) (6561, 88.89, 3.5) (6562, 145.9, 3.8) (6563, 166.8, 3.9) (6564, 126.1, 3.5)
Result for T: 2.07 AA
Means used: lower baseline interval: 14.8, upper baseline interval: 17.3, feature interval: 15.2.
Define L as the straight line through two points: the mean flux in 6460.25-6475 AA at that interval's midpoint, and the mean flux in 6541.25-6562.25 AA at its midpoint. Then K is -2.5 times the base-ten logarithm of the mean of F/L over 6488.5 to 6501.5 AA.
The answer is 0.25 mag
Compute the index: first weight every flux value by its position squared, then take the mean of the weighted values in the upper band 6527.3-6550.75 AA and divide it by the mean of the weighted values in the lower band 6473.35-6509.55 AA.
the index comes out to 1.2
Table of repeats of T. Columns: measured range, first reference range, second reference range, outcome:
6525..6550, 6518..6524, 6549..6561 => 3.0 AA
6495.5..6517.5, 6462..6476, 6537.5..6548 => 2.8 AA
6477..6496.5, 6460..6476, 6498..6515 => -0.5 AA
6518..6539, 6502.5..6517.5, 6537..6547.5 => 0.6 AA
